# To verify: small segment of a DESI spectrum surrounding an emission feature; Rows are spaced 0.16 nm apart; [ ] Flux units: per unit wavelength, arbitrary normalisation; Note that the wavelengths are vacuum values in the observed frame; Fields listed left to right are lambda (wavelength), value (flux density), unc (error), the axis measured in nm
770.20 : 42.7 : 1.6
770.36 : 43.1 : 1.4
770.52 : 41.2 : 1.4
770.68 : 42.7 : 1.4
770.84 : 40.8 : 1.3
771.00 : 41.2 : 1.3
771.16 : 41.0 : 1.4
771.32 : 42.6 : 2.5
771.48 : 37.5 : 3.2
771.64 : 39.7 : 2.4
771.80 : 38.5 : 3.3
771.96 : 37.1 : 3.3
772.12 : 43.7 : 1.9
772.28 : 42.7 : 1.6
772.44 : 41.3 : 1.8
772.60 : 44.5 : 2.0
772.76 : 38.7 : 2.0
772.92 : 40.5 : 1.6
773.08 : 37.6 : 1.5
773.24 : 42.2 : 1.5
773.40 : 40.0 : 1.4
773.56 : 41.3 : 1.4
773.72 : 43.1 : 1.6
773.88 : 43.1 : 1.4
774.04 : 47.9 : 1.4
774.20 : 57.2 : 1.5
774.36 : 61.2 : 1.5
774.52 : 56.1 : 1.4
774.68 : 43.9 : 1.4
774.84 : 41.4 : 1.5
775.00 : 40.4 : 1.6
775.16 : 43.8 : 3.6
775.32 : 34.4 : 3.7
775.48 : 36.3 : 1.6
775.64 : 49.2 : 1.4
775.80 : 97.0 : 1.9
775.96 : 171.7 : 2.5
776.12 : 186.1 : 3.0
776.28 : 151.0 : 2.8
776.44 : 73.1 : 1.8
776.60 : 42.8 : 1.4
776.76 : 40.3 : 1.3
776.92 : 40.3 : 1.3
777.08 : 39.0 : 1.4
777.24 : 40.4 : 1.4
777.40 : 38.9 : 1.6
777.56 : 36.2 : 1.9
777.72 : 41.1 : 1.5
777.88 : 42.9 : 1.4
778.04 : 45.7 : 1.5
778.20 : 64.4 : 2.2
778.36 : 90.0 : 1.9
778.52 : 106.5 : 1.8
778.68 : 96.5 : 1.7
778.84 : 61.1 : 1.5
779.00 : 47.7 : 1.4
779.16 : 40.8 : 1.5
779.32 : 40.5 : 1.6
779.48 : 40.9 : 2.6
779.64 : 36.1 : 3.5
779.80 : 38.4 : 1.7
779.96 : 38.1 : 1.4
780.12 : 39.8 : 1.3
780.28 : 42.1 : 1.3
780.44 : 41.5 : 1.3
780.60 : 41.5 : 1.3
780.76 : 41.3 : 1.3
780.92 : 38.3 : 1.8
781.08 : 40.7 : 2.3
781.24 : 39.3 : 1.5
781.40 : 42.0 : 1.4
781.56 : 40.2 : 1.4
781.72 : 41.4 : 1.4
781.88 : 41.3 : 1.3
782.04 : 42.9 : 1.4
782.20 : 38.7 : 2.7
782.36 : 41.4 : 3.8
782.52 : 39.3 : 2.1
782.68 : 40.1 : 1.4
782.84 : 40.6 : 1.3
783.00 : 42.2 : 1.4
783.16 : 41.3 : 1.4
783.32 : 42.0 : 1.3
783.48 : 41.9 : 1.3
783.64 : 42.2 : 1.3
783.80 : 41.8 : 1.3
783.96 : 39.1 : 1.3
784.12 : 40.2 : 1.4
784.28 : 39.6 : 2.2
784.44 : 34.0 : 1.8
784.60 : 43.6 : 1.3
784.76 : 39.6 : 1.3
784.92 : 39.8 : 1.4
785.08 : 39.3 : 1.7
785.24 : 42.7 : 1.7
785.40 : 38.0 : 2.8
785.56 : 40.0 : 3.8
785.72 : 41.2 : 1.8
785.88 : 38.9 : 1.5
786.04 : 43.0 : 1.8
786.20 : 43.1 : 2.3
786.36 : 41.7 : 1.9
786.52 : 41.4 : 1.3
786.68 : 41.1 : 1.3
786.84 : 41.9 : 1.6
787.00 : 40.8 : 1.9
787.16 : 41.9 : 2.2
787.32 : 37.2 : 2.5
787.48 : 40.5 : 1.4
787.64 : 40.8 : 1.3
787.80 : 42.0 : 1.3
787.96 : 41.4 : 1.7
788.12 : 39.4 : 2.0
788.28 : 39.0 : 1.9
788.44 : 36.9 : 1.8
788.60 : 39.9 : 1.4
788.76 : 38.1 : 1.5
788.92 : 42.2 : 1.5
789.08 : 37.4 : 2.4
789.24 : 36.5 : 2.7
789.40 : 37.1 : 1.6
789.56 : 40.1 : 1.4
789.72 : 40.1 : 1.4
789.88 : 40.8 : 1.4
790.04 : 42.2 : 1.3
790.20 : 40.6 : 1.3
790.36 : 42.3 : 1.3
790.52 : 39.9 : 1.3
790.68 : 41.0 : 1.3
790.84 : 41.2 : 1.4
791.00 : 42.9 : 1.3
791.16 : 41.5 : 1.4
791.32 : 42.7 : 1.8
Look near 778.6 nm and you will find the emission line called [N II] 6583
